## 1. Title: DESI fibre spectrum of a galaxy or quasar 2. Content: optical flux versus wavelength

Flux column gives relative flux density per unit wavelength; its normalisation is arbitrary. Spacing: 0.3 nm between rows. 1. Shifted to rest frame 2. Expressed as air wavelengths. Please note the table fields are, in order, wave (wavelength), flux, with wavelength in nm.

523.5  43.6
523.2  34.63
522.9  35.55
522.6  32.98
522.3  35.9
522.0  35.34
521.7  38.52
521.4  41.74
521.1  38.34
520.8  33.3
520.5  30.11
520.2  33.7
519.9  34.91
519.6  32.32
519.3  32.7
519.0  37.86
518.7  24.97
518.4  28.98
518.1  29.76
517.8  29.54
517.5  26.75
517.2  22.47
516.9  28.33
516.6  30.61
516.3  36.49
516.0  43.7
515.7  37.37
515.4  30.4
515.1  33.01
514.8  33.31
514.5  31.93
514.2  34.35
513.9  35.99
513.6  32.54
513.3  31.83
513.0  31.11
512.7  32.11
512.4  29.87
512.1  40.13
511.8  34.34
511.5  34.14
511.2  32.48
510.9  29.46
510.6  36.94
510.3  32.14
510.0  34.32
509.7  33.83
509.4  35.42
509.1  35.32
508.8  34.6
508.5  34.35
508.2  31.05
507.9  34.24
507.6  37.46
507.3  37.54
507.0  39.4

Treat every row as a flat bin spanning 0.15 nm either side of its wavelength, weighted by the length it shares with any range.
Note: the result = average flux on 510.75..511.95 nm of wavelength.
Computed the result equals 32.6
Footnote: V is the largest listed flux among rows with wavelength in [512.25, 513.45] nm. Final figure 32.11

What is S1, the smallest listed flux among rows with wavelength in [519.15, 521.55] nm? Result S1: 30.11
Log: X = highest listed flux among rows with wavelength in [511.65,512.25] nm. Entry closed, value 40.13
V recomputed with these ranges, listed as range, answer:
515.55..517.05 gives 43.7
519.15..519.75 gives 32.7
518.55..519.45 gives 37.86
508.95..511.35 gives 36.94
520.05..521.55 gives 41.74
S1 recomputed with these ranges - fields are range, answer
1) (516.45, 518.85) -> 22.47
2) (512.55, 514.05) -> 31.11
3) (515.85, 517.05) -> 28.33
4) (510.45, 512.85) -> 29.46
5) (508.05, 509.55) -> 31.05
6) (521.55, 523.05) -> 32.98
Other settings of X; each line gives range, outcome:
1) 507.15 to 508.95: 37.54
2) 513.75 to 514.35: 35.99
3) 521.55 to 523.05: 38.52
